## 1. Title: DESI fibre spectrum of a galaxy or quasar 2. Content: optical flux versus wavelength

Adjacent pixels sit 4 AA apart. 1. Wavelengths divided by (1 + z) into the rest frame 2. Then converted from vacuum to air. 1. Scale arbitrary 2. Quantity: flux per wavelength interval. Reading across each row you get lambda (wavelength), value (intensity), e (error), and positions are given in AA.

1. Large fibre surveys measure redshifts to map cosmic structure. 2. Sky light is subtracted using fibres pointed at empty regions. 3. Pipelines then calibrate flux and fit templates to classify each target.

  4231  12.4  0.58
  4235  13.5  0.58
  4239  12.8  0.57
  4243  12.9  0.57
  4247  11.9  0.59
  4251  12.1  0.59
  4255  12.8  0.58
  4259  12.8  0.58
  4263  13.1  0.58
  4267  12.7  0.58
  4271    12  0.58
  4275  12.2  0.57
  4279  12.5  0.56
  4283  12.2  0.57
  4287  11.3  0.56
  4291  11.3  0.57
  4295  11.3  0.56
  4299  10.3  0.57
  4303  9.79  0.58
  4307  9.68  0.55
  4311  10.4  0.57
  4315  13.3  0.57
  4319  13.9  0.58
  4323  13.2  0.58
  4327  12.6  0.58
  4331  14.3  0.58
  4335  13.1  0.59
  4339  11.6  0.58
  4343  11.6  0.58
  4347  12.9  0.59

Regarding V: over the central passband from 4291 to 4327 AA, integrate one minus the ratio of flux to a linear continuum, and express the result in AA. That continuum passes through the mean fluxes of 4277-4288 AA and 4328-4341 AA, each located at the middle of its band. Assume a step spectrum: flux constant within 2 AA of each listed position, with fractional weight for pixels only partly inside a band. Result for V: 2.9 AA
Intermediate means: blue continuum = 12.1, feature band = 11.5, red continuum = 13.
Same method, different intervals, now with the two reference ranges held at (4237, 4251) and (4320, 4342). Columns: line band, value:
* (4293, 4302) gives 1.5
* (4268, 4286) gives 0.6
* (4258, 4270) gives -0.2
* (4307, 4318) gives 1.0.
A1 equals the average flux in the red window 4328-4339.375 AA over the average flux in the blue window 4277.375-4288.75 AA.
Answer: 1.1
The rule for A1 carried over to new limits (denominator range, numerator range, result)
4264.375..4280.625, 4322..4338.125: 1.07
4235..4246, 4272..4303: 0.89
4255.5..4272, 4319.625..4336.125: 1.05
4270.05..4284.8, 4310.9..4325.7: 1.06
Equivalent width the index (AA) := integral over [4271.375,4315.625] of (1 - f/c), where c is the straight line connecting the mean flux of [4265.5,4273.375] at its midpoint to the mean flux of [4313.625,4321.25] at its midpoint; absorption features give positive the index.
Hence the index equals 5.7 AA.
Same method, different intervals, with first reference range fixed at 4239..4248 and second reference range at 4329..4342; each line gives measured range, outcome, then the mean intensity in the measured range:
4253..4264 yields -0.2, 12.9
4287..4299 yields 1.5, 11.1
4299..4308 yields 2.0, 9.87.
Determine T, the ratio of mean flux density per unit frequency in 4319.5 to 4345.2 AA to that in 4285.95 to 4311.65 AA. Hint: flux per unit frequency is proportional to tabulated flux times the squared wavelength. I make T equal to 1.2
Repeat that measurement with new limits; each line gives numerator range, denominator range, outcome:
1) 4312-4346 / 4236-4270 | 1.05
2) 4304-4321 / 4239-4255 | 0.97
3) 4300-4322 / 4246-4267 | 0.93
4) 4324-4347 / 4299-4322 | 1.13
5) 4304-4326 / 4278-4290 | 1.02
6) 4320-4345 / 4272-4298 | 1.11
